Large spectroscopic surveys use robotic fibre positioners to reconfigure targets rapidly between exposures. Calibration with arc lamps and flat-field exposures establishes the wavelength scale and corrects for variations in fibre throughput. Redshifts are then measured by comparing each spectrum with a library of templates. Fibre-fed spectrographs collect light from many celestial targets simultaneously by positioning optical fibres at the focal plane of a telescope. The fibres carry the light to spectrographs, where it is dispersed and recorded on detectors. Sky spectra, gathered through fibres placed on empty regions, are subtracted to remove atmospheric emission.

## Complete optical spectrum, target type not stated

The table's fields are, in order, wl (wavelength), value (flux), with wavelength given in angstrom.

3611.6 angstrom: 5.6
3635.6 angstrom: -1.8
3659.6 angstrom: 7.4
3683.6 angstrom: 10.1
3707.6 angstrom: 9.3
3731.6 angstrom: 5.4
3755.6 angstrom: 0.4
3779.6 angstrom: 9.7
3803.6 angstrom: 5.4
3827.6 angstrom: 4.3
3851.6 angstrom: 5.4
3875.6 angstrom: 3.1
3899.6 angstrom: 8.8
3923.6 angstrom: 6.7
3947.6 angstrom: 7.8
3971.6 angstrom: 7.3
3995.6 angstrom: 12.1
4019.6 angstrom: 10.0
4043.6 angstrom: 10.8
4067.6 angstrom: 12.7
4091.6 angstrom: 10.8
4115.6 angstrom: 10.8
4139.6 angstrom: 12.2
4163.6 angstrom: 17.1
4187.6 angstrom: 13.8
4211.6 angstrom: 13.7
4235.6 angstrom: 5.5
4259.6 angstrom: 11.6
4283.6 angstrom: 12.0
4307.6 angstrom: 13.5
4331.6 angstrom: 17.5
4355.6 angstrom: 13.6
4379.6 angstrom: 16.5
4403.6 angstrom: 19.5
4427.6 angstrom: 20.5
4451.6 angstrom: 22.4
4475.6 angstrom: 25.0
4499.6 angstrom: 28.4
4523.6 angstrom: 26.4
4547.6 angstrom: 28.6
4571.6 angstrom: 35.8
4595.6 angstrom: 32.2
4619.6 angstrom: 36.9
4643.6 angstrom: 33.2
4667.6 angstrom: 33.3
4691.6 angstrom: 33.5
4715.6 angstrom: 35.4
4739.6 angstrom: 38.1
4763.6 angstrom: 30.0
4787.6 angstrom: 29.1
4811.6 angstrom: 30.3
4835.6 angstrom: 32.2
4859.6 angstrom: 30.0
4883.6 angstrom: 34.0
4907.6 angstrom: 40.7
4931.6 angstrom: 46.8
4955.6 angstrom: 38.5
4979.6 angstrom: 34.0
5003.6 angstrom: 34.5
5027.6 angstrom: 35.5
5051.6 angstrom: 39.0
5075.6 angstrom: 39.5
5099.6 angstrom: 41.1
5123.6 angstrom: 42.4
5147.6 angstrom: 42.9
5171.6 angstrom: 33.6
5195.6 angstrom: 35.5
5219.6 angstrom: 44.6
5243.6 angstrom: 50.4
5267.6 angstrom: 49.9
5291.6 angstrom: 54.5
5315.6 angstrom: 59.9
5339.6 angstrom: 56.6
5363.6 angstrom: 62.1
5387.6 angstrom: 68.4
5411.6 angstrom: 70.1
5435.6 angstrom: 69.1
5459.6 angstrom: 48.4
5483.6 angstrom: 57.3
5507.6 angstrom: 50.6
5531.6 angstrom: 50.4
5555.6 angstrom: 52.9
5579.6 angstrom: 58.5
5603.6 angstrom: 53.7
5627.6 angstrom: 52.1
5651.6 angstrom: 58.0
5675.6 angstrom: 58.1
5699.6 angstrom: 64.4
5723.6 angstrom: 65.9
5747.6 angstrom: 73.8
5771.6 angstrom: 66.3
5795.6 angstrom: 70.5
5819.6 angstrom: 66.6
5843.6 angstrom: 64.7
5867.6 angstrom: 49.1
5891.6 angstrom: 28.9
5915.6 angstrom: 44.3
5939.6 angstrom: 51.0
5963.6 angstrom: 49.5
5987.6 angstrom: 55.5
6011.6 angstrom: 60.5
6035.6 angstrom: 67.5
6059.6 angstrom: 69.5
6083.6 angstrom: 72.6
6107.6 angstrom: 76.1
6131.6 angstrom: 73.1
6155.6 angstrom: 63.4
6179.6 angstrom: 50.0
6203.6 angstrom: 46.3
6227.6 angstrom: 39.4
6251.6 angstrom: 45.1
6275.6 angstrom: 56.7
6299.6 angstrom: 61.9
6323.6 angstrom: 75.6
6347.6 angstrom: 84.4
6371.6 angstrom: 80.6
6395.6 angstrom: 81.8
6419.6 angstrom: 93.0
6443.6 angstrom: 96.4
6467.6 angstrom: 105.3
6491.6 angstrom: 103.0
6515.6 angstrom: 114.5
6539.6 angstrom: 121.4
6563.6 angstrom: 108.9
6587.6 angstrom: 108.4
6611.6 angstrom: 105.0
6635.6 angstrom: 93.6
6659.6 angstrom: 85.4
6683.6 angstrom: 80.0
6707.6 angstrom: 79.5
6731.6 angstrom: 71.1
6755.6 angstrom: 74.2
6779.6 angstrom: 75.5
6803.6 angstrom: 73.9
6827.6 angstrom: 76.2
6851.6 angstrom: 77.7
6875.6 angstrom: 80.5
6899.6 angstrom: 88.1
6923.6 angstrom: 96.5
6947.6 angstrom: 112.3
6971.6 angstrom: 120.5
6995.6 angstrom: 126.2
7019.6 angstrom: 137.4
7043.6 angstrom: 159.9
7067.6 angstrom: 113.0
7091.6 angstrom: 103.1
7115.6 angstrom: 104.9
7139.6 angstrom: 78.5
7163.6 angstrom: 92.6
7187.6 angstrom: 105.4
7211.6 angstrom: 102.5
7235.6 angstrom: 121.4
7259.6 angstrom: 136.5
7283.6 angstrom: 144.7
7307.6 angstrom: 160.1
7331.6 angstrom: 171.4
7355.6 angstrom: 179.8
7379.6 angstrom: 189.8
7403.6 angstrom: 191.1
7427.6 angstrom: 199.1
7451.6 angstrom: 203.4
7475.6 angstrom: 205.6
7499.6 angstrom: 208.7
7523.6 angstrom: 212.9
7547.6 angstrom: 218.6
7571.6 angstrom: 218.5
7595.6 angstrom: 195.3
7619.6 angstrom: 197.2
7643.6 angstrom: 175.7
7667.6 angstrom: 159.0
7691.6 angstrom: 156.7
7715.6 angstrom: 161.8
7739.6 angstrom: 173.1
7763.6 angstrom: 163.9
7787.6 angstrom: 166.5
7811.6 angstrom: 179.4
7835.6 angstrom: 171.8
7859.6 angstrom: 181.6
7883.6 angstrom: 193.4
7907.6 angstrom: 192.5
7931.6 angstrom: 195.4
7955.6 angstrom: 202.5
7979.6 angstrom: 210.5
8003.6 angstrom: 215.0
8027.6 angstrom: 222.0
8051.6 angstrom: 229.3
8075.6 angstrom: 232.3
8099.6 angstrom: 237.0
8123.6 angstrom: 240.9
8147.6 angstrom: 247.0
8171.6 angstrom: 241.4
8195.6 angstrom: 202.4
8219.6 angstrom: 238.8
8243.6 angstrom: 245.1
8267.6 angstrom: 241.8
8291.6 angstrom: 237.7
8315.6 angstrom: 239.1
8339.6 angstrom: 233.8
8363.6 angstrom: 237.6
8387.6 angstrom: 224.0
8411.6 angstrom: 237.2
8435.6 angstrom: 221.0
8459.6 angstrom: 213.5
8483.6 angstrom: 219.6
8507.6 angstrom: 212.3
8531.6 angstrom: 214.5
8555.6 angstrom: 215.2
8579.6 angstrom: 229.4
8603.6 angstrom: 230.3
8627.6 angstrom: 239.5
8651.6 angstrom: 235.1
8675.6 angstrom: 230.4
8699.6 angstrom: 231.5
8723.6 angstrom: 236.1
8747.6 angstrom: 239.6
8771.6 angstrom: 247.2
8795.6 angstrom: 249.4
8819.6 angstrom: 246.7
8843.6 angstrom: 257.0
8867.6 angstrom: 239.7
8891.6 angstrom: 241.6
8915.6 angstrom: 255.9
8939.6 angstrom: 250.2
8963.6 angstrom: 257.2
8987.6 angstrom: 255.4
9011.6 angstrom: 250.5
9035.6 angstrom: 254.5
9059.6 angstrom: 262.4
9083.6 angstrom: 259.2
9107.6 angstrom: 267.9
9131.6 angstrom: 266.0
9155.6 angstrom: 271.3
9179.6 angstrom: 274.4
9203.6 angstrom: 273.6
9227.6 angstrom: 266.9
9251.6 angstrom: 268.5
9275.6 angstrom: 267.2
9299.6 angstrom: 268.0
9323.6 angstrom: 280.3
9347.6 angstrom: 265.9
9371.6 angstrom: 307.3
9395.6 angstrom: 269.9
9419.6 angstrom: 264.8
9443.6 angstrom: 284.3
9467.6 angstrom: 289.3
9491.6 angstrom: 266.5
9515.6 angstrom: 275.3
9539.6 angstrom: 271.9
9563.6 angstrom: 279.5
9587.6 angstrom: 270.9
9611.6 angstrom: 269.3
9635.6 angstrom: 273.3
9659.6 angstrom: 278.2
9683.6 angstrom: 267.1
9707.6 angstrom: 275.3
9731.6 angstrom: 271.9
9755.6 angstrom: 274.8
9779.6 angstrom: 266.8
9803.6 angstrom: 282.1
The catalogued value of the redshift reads 0.00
